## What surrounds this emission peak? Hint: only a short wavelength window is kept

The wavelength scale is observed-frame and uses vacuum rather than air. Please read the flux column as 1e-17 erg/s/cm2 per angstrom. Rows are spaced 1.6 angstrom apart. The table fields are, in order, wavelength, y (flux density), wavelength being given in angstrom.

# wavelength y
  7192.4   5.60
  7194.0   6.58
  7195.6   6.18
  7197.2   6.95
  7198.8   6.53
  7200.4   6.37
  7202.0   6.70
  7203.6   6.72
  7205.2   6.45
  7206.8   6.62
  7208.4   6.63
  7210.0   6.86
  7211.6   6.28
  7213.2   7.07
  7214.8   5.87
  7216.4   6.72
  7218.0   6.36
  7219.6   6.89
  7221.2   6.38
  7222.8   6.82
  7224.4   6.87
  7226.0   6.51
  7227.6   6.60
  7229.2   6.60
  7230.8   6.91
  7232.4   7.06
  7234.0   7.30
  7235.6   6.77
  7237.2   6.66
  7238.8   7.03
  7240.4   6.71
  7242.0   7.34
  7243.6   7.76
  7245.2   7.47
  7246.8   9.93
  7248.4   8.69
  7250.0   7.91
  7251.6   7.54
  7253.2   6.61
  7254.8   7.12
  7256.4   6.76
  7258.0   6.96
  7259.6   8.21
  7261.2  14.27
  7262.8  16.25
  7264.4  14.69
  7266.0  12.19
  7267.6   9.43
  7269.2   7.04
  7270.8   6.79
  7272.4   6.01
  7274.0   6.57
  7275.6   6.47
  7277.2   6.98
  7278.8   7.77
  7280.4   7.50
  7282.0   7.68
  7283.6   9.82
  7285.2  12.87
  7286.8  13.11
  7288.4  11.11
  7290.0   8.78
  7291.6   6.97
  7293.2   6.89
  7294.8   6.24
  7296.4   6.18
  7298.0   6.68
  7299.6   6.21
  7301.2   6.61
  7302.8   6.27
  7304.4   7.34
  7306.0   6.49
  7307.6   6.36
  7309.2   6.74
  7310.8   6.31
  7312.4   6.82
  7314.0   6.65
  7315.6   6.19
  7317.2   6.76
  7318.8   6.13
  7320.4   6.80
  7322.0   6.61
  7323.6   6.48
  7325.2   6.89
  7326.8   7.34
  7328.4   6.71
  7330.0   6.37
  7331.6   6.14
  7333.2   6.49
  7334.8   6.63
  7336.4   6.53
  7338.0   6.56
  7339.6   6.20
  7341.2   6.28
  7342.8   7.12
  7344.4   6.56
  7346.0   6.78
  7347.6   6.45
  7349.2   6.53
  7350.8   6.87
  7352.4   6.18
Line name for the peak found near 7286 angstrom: [N II] 6583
